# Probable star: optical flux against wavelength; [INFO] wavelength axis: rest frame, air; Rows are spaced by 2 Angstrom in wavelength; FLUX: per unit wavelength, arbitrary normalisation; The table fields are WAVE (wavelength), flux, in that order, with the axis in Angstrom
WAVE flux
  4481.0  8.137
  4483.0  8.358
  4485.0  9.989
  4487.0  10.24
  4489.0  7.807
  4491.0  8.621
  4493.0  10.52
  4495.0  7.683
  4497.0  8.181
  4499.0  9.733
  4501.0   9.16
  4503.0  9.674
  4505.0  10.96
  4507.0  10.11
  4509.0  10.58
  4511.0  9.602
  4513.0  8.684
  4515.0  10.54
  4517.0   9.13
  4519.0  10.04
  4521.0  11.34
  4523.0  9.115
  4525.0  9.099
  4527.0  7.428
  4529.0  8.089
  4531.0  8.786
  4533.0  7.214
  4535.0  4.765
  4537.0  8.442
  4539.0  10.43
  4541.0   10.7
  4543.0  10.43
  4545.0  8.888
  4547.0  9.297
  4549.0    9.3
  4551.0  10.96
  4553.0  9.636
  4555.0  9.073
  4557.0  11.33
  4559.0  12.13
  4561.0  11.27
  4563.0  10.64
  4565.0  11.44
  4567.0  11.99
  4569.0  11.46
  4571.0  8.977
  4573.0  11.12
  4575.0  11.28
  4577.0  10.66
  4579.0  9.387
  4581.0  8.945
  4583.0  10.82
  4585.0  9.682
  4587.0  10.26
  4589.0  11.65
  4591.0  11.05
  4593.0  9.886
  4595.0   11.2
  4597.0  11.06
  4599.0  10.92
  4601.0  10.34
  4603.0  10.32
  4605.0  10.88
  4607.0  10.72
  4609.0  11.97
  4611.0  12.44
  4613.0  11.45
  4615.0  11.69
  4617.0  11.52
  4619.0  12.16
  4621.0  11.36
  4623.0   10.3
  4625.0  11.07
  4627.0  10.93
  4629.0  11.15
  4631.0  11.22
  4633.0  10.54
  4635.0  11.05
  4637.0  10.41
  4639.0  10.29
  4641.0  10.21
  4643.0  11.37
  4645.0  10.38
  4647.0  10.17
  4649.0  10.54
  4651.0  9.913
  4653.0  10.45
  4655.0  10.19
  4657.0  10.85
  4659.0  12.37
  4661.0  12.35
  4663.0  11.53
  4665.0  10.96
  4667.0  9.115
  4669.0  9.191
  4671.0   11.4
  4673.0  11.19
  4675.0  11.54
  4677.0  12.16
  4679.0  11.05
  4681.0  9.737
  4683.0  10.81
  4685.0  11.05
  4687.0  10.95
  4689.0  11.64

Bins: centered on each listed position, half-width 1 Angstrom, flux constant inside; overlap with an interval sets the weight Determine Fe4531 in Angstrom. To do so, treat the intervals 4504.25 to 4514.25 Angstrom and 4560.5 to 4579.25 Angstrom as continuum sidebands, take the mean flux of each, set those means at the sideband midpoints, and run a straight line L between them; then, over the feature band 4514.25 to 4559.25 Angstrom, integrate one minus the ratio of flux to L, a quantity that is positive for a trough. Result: 4.5 Angstrom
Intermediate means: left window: 9.98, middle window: 9.35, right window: 10.9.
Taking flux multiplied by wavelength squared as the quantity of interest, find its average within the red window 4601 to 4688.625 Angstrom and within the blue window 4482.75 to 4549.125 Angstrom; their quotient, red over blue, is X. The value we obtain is 1.3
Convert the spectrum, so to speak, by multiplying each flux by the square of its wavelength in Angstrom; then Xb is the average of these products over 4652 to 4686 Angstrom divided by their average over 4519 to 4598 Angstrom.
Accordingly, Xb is 1.15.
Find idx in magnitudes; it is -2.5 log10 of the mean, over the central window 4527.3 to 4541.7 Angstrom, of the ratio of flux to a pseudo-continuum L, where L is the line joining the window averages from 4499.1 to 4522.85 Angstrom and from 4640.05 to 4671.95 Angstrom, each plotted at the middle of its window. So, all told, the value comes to 0.22 mag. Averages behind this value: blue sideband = 9.94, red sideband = 10.7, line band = 8.25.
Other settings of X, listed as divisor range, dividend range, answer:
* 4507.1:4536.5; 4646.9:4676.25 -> 1.29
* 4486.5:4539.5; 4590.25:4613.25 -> 1.26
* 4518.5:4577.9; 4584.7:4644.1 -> 1.15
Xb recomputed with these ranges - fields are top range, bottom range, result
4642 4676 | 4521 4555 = 1.27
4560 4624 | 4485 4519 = 1.20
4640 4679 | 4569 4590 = 1.09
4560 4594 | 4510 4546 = 1.20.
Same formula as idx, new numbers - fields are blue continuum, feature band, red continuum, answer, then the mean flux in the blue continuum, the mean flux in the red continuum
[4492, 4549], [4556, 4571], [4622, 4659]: -0.16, 9.24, 10.7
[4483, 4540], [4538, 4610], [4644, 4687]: -0.08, 9.13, 10.8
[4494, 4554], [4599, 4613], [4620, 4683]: -0.09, 9.27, 10.8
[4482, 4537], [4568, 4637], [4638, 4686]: -0.08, 9.08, 10.8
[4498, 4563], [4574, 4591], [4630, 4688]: -0.03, 9.58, 10.8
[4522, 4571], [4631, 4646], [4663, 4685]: -0.02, 9.65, 10.8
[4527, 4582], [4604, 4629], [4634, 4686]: -0.10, 9.83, 10.8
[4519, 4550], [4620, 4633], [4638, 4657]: -0.09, 8.93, 10.4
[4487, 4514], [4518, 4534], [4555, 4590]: 0.11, 9.37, 10.7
